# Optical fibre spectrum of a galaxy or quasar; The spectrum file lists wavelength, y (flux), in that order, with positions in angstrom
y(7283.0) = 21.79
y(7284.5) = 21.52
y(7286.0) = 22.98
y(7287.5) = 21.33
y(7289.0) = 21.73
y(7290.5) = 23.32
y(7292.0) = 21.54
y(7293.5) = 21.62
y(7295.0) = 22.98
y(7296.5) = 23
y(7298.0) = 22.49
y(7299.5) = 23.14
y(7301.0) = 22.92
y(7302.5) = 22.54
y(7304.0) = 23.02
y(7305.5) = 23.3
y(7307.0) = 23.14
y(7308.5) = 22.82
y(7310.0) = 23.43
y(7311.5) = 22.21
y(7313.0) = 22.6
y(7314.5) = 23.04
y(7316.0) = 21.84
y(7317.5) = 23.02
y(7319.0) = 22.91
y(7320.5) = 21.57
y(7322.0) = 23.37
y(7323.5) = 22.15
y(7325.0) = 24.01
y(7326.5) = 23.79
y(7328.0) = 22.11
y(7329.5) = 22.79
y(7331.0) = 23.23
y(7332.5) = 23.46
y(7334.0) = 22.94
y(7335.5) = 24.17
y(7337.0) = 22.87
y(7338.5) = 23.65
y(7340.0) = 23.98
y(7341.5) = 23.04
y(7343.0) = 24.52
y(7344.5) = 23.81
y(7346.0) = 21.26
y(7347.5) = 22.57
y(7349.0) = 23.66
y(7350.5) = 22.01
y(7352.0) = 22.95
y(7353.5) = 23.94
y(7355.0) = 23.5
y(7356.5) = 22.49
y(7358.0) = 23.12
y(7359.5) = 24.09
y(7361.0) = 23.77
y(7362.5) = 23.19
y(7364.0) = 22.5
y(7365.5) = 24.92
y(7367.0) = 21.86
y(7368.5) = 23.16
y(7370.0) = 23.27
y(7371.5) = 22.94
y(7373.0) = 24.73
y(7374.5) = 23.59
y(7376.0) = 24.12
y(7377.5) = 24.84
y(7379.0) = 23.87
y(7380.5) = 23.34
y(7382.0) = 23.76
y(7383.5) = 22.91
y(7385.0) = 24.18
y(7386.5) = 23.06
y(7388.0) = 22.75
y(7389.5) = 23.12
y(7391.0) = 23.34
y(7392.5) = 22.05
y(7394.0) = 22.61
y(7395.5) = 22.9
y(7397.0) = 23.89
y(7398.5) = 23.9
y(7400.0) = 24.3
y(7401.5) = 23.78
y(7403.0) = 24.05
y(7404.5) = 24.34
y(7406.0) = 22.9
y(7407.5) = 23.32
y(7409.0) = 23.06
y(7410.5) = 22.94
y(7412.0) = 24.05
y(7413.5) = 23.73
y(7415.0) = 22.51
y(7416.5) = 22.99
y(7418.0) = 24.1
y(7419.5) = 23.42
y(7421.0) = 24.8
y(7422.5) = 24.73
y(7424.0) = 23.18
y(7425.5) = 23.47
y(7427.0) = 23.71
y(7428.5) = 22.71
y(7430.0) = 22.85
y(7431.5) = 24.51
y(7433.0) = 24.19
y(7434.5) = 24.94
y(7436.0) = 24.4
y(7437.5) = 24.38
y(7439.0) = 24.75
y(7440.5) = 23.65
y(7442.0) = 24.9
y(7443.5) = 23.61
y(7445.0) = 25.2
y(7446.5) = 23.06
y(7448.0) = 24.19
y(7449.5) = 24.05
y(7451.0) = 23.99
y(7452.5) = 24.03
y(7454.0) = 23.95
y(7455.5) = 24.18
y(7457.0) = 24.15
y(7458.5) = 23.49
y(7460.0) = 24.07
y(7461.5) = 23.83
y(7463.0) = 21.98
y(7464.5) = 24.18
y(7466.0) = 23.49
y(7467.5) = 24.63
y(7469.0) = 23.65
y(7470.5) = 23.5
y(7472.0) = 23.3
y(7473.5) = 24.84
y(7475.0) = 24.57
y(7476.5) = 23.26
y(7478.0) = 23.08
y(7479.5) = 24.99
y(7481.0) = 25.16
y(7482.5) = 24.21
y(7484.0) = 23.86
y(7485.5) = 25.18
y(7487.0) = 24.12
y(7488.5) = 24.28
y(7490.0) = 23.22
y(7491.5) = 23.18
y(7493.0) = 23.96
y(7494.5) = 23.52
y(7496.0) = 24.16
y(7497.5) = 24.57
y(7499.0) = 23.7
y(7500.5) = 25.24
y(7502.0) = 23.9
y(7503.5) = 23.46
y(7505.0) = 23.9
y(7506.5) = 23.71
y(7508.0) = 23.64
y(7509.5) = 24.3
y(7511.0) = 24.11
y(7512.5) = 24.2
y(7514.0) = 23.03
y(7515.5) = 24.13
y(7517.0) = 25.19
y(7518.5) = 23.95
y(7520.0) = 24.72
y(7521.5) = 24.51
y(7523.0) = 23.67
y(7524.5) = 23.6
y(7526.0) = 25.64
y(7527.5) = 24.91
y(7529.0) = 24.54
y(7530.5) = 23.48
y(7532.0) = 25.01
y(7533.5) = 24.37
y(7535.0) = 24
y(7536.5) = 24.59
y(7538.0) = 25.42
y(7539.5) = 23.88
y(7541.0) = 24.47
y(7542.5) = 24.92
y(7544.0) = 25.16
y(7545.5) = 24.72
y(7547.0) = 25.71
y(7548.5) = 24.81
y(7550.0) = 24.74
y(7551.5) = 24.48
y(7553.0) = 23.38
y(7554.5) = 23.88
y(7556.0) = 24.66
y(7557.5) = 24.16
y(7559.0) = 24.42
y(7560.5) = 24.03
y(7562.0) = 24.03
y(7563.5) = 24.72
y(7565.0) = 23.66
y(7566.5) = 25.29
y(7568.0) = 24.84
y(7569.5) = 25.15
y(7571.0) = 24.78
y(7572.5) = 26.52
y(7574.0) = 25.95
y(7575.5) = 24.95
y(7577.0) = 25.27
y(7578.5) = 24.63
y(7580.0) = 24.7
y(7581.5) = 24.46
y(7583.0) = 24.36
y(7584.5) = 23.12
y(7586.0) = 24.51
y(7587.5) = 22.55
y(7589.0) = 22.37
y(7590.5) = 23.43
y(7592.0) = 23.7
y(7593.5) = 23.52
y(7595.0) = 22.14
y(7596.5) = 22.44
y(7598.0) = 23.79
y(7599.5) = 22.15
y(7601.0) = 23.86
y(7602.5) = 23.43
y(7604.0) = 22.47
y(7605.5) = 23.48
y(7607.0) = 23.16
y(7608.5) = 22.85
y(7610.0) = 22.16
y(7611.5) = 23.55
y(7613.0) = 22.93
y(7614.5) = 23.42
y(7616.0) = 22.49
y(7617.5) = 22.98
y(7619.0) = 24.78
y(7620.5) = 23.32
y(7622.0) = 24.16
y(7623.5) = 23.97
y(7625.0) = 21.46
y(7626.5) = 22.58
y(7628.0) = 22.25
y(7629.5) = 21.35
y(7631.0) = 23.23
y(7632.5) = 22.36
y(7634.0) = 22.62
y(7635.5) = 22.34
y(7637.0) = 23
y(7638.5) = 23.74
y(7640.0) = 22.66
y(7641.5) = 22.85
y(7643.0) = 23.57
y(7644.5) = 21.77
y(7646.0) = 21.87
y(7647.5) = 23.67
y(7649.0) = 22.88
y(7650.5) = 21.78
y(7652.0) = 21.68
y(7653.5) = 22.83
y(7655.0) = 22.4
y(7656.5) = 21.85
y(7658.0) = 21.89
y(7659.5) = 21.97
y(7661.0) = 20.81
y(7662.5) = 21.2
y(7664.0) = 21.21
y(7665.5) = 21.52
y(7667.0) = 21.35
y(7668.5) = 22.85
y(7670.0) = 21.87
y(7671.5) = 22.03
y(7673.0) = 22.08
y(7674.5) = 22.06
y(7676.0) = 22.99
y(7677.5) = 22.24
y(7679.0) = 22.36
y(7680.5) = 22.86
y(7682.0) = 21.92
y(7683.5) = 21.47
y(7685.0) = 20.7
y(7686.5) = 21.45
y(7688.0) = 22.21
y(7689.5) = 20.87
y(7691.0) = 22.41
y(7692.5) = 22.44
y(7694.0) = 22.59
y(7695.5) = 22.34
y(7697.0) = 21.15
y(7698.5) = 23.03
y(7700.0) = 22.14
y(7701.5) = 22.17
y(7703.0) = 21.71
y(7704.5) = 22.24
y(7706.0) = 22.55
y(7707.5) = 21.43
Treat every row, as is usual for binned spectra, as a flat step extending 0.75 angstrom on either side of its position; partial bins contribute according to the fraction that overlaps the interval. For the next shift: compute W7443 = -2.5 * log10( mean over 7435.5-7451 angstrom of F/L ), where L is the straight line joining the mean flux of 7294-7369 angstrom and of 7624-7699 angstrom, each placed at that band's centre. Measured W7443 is -0.07 mag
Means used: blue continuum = 23.1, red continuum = 22.2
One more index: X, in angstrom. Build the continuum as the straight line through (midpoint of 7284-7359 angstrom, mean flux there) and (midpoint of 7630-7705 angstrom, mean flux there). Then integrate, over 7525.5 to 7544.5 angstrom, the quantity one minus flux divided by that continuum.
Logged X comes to -1.8 angstrom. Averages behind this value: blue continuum 22.9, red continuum 22.2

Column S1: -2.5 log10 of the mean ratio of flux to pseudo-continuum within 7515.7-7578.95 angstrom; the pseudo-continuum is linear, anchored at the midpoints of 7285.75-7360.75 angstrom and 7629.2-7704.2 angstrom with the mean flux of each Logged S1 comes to -0.10 mag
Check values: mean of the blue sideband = 22.9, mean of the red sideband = 22.2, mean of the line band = 24.6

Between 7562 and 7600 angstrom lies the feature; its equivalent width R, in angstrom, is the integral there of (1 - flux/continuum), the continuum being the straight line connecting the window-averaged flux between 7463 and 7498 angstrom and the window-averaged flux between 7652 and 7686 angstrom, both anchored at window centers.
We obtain -2.1 angstrom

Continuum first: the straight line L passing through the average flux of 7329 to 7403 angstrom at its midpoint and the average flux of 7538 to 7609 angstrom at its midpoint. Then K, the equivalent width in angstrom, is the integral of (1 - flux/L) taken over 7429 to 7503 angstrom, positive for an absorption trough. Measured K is -0.92 angstrom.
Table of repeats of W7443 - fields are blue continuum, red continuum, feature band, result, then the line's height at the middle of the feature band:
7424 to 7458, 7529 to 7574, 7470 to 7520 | 0.01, 24.3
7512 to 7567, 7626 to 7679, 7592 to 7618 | 0.01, 23.2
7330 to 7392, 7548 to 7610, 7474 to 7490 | -0.02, 23.7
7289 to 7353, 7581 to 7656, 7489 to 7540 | -0.06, 22.9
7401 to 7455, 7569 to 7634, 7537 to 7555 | -0.05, 23.6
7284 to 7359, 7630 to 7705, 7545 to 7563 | -0.09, 22.4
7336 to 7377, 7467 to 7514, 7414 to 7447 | -0.01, 23.7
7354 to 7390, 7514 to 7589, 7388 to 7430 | 0.01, 23.7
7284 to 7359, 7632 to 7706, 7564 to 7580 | -0.12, 22.4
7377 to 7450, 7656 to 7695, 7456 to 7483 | -0.03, 23.3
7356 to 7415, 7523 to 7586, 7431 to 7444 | -0.03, 23.8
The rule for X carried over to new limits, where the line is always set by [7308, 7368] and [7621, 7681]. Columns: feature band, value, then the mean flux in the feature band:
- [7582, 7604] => -0.7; 23.2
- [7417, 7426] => -0.4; 23.9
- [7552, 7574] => -2.0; 24.6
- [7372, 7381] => -0.4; 24.1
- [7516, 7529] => -1.1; 24.5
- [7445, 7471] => -1.2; 23.8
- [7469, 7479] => -0.4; 23.8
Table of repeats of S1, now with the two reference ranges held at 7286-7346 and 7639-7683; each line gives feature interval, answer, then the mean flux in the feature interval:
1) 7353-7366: -0.03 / 23.5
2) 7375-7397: -0.03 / 23.4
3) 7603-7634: -0.03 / 22.9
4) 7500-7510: -0.07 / 24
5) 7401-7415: -0.04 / 23.5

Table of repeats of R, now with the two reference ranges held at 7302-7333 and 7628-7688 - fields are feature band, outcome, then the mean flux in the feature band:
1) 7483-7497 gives -0.89 angstrom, 24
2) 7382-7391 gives -0.21 angstrom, 23.3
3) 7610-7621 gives -0.49 angstrom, 23.3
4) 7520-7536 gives -1.39 angstrom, 24.4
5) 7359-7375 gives -0.47 angstrom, 23.4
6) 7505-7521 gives -1.15 angstrom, 24.1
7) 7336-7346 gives -0.29 angstrom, 23.5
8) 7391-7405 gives -0.49 angstrom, 23.5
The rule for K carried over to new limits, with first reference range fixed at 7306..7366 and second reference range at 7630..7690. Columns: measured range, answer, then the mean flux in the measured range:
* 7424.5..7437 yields -0.55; 23.8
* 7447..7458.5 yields -0.63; 24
